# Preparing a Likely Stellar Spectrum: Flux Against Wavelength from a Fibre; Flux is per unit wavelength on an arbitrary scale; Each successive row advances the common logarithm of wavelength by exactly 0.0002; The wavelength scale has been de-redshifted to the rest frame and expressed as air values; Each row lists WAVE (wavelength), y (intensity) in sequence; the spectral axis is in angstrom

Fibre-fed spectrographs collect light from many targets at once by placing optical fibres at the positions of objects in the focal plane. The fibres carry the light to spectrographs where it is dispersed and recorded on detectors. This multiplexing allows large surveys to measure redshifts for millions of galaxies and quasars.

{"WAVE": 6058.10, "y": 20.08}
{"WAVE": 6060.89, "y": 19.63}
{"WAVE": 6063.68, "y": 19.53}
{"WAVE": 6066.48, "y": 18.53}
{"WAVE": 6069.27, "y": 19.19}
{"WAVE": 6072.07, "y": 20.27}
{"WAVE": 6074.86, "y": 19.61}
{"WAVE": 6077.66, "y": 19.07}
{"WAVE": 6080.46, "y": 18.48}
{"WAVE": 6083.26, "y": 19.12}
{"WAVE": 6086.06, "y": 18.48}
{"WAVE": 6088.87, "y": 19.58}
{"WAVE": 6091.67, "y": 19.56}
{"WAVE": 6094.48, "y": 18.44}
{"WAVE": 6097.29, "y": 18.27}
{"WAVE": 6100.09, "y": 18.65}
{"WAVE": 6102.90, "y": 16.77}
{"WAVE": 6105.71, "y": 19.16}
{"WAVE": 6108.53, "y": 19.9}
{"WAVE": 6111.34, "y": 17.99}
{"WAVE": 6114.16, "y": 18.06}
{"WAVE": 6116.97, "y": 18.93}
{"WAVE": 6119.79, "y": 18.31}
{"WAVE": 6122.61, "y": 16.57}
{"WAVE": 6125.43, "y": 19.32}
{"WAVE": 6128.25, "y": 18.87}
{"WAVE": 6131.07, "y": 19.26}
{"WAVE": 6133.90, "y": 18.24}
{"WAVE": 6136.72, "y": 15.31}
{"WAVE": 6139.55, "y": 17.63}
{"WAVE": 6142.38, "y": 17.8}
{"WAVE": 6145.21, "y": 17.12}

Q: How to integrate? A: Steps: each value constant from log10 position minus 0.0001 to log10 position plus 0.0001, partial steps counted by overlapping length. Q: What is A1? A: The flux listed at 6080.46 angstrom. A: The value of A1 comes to 18.48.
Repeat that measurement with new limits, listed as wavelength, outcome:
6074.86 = 19.61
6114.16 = 18.06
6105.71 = 19.16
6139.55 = 17.63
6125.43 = 19.32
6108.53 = 19.9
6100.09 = 18.65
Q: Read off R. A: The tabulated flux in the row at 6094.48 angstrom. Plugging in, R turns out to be 18.44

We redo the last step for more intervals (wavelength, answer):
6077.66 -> 19.07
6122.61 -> 16.57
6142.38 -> 17.8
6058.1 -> 20.08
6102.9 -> 16.77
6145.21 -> 17.12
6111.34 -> 17.99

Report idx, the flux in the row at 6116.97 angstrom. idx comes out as 18.93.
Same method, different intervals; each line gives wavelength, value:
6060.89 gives 19.63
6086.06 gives 18.48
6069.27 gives 19.19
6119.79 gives 18.31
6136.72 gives 15.31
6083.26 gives 19.12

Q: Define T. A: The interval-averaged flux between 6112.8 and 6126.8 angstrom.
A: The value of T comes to 18.2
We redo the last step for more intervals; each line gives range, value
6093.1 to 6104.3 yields 18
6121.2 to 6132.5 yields 18.5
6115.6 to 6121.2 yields 18.6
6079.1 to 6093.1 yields 19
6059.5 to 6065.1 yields 19.6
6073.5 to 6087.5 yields 18.9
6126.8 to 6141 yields 17.9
